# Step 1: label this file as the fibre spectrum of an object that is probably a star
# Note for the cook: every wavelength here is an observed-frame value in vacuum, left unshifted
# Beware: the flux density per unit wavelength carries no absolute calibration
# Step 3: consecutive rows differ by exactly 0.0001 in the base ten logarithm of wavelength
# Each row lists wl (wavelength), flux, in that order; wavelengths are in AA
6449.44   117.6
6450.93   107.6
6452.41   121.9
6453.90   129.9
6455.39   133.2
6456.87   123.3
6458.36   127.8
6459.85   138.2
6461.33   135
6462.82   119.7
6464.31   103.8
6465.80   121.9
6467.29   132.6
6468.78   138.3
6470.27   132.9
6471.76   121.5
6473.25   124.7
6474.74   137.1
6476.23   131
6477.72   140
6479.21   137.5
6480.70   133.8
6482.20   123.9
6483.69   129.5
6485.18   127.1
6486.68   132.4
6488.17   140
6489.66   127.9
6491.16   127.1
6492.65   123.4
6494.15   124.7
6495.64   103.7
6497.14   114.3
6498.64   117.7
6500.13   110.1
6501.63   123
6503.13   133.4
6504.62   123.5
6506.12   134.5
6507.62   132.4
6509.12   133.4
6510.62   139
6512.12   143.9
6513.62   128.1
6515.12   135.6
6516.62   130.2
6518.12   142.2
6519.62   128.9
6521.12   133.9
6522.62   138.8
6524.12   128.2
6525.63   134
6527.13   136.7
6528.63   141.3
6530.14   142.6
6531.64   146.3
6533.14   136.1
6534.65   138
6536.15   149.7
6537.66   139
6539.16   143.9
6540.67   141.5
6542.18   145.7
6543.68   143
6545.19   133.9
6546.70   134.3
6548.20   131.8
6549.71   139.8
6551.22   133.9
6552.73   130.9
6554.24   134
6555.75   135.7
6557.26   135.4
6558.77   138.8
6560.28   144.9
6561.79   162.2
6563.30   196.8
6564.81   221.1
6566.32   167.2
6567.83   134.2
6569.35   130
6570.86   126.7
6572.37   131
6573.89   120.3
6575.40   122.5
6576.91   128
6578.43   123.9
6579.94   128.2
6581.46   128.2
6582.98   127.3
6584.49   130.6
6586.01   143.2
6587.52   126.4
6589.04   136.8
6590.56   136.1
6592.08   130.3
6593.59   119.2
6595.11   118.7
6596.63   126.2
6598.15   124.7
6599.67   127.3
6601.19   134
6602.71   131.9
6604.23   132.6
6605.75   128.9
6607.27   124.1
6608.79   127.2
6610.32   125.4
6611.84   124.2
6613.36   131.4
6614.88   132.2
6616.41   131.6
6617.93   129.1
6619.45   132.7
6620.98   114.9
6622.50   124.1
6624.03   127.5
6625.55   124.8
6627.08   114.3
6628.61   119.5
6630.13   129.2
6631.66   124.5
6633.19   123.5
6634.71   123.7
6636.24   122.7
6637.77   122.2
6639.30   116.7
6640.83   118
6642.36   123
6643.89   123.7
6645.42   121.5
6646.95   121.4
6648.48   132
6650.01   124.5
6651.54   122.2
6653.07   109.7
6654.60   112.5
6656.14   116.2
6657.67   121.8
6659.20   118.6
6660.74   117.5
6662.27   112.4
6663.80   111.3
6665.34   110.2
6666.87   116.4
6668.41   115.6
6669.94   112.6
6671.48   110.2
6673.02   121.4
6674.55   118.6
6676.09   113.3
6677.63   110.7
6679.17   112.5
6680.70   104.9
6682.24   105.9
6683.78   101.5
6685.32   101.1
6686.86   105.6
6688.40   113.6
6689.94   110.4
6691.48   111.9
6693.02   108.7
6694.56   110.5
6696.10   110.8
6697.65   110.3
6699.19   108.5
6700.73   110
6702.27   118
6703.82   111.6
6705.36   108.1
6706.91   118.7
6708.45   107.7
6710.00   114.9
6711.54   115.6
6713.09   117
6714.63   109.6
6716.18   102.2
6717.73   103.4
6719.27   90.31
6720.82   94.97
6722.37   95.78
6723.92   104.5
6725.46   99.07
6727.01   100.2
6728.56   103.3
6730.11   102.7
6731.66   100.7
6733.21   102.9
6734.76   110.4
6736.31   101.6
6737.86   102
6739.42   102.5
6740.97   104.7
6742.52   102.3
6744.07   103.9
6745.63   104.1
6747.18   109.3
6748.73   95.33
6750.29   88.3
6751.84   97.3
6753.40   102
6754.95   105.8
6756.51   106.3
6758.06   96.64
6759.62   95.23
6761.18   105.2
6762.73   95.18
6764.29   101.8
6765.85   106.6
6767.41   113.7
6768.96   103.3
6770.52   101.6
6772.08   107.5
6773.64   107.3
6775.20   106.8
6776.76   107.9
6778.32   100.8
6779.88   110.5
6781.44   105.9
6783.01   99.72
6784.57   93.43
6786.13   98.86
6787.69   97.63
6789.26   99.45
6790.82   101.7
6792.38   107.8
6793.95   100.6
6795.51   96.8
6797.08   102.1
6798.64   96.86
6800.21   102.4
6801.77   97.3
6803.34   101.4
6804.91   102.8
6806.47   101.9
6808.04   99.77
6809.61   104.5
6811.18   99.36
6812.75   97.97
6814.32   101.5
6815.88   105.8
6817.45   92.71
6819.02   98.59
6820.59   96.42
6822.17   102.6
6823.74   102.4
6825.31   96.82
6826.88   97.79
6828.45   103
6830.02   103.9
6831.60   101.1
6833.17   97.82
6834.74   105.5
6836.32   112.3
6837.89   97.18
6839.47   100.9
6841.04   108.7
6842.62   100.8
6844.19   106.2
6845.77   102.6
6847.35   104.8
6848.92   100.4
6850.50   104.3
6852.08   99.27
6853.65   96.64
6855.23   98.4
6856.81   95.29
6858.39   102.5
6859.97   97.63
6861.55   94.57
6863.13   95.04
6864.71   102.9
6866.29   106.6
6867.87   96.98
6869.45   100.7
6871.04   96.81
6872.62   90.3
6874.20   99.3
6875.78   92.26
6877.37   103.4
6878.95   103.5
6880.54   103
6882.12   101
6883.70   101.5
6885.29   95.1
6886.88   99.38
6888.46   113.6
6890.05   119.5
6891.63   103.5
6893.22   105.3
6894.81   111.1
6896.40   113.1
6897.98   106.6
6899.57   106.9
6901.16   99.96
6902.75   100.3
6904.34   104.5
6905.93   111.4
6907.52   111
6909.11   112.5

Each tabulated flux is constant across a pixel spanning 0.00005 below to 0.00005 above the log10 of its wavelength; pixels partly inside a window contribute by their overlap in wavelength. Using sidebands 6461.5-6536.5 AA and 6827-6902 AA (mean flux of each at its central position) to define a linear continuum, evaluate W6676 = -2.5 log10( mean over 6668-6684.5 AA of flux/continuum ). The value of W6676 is 0.05 mag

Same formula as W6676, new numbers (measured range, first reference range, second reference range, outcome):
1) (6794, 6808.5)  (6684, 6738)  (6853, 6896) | 0.036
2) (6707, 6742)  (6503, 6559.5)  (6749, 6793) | 0.048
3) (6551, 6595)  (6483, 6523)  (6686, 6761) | -0.144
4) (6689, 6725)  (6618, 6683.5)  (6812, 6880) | 0.048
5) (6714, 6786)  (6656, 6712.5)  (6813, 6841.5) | 0.050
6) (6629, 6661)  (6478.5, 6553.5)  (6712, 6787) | -0.046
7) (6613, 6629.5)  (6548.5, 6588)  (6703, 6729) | 0.019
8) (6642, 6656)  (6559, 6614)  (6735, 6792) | 0.025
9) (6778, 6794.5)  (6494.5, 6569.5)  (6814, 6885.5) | 0.067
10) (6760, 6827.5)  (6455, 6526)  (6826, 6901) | 0.057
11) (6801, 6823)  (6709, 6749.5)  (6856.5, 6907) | 0.030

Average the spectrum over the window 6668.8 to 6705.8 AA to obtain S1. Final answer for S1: 111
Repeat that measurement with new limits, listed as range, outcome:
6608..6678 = 121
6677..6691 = 107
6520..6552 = 139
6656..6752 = 108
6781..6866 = 101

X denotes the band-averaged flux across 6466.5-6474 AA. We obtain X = 130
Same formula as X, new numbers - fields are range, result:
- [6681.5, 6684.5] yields 104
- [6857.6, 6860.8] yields 100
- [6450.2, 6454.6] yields 120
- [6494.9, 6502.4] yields 114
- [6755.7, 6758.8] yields 102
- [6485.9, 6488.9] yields 136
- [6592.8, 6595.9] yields 119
